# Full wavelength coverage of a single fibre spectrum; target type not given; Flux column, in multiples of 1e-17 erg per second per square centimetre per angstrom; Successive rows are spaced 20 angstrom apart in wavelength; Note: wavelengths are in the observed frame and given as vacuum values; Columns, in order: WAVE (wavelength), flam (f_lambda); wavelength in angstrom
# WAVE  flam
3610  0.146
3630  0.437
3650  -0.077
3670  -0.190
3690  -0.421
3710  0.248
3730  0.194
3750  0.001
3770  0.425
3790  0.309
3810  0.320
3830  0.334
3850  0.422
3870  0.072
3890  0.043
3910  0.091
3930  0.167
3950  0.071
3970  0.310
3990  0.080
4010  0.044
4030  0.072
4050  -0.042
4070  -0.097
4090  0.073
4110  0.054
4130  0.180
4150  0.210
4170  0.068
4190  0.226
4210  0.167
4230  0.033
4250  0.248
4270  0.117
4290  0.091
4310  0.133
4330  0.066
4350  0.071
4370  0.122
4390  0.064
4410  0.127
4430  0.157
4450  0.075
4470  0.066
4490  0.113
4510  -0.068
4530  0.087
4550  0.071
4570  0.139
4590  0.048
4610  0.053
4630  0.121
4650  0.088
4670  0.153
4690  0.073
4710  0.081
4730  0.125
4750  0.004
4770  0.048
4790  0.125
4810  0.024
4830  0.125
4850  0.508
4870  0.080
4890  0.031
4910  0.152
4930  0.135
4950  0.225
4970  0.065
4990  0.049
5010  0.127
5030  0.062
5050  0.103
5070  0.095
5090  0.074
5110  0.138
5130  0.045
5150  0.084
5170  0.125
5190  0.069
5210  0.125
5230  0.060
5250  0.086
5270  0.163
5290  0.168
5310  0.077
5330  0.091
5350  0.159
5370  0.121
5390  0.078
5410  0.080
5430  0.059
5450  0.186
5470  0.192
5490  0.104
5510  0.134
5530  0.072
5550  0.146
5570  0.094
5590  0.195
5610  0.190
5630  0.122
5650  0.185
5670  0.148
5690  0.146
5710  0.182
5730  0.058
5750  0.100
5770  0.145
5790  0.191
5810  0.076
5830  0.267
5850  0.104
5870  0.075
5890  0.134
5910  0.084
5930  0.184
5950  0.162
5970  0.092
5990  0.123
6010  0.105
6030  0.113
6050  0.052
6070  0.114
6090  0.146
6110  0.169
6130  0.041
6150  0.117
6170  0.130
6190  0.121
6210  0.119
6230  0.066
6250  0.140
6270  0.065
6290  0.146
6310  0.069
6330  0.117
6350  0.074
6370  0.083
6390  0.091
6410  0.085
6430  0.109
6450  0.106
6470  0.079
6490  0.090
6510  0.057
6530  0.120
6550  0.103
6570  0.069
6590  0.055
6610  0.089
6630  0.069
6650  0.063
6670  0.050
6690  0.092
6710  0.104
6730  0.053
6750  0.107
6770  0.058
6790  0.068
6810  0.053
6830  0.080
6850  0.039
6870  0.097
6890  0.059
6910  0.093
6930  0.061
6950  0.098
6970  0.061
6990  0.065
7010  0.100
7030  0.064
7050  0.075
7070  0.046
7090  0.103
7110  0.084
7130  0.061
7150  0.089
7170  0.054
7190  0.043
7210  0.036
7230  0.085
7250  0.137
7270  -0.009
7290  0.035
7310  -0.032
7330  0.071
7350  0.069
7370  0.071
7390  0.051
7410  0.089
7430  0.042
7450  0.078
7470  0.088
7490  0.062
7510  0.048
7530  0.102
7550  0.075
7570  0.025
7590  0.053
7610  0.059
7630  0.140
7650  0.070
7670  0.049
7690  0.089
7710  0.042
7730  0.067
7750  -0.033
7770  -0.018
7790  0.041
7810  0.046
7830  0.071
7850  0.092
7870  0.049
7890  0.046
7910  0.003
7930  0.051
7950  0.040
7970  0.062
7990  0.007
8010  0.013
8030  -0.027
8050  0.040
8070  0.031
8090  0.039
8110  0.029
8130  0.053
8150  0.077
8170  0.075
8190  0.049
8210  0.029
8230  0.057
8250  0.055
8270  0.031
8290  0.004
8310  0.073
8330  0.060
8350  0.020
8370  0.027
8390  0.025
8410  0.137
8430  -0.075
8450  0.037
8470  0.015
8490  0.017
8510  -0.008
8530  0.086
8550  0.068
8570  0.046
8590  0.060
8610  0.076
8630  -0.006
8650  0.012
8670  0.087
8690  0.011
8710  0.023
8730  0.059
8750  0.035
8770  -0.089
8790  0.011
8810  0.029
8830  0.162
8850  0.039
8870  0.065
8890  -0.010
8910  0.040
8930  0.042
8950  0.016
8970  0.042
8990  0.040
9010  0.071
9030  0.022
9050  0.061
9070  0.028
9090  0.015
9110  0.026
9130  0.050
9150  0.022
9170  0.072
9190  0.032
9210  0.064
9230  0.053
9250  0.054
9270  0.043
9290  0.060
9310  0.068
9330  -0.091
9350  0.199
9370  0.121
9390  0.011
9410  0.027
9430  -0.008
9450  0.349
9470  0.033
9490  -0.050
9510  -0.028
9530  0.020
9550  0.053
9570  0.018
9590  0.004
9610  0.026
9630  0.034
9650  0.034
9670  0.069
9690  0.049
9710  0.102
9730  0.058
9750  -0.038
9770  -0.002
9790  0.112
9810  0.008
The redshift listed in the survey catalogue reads 0.30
